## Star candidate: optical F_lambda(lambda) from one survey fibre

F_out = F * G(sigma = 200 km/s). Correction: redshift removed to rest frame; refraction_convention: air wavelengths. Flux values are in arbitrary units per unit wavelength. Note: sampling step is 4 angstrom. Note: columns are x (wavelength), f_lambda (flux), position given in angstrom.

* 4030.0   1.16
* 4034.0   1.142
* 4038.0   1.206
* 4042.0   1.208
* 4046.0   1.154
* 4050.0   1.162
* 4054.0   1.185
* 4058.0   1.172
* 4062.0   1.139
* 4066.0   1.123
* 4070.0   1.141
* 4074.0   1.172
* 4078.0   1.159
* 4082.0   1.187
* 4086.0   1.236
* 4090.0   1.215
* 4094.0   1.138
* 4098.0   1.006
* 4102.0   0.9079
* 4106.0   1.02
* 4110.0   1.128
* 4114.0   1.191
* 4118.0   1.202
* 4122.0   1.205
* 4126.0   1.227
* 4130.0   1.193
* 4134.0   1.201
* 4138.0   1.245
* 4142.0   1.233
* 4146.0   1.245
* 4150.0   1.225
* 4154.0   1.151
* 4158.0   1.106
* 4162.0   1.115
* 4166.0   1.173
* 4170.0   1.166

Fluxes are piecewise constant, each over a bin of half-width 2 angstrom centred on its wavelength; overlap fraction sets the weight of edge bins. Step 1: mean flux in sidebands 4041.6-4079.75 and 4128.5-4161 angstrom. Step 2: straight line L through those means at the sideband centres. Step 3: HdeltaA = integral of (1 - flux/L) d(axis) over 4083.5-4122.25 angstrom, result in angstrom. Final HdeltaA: 1.86 angstrom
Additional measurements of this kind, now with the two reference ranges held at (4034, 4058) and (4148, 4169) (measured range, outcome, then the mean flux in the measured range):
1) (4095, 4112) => 2.1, 1.02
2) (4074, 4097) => -0.1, 1.18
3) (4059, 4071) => 0.4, 1.14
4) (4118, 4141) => -1.1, 1.21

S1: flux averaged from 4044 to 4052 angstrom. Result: 1.16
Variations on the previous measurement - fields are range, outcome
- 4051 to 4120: 1.14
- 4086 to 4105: 1.08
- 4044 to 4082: 1.16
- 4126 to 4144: 1.22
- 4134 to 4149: 1.23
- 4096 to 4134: 1.12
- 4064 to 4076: 1.15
